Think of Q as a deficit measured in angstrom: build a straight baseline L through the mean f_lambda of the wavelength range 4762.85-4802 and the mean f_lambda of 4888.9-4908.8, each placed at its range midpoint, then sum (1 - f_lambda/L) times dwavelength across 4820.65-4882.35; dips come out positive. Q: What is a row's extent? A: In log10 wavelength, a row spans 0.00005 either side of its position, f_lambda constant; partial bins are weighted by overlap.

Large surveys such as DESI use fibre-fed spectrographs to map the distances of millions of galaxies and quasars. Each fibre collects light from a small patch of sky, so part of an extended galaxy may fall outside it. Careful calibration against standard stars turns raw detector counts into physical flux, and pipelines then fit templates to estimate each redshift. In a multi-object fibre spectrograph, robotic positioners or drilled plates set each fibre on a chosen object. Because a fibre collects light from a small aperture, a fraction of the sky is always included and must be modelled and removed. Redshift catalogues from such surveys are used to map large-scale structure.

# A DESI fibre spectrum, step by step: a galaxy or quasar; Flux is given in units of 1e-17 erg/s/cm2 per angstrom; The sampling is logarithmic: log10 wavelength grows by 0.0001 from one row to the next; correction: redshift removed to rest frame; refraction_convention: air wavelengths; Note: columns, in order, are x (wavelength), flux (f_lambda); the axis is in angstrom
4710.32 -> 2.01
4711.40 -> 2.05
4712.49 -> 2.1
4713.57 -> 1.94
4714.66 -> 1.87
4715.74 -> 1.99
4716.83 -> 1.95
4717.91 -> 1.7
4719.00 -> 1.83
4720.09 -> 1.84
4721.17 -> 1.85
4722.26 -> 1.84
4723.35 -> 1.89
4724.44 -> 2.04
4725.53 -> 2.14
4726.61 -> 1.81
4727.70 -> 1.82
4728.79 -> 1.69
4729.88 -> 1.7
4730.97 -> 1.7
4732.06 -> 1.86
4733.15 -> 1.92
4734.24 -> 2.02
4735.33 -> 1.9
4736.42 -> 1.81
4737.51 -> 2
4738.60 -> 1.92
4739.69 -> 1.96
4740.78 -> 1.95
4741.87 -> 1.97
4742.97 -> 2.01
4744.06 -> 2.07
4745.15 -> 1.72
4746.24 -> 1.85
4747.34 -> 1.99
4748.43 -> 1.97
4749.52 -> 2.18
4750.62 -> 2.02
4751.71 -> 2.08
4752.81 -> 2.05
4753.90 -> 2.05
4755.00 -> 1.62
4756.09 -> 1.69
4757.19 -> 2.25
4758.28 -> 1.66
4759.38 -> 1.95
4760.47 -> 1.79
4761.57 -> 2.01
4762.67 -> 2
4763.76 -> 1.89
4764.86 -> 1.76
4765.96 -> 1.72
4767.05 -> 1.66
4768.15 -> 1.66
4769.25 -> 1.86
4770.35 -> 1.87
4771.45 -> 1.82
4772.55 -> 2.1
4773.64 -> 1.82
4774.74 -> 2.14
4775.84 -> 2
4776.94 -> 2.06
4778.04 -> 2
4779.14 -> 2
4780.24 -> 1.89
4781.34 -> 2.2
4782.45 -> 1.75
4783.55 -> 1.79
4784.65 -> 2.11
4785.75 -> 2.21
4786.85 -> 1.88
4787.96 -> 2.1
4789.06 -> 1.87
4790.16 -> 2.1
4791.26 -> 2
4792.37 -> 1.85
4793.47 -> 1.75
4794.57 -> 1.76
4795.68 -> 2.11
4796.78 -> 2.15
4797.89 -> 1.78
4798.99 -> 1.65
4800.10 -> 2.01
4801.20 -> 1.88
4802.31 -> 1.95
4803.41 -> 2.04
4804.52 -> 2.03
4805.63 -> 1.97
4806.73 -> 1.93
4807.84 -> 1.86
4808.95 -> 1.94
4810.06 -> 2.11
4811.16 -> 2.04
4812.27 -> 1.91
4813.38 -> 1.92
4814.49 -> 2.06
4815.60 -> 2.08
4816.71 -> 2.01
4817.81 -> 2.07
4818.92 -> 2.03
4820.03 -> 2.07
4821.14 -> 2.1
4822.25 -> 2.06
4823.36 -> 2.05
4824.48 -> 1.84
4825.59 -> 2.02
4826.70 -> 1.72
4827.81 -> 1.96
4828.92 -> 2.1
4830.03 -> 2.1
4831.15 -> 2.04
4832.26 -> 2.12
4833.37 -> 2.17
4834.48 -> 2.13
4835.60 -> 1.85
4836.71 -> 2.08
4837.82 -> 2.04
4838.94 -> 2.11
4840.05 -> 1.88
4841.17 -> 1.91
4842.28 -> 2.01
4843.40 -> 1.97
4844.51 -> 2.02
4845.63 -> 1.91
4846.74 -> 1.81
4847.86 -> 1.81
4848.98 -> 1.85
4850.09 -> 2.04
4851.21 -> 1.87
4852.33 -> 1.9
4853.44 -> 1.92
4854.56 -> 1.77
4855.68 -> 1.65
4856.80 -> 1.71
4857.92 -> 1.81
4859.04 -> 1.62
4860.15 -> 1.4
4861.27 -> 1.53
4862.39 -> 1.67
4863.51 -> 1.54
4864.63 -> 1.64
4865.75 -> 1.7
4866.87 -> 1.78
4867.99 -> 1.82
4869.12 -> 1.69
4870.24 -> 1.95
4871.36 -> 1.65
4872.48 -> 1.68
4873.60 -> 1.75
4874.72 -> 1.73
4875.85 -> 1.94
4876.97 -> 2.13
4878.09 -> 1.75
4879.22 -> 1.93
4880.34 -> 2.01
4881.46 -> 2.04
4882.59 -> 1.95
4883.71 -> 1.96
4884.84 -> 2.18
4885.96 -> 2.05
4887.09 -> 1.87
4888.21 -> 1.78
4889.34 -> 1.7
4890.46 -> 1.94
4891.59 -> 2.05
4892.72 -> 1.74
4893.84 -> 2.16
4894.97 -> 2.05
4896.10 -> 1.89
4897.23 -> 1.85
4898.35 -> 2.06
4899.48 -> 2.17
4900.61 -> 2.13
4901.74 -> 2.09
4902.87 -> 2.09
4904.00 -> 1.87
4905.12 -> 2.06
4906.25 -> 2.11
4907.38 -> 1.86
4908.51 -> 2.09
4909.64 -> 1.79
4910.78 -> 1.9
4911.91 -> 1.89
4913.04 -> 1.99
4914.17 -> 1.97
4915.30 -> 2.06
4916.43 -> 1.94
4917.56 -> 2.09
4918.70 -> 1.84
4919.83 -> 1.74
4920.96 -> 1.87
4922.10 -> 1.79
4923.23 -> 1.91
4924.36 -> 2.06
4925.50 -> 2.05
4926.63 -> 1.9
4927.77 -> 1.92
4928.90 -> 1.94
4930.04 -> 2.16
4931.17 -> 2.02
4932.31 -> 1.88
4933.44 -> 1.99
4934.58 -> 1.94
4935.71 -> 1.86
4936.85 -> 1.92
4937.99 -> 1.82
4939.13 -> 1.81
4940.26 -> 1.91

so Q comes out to 2.7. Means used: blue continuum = 1.92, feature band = 1.88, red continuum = 2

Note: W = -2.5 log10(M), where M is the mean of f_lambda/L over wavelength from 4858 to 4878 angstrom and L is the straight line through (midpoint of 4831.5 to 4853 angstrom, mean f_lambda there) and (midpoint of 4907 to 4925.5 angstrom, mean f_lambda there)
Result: 0.14 mag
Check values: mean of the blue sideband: 1.97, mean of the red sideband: 1.93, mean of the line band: 1.72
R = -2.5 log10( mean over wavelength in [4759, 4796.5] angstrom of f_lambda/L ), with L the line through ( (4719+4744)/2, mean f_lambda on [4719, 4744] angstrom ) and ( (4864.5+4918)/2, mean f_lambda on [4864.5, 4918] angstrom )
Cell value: -0.013 mag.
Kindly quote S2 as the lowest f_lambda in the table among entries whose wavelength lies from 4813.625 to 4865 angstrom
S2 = 1.4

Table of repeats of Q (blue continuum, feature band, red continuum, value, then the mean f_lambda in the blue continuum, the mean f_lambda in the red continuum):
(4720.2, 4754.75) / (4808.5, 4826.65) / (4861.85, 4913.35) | -0.9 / 1.92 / 1.91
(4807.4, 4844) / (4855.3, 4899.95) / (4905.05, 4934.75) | 3.2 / 2.01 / 1.95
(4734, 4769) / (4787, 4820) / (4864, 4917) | -0.9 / 1.91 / 1.92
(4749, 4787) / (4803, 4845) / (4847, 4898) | -2.9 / 1.93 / 1.83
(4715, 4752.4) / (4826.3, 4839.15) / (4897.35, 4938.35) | -0.6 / 1.91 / 1.97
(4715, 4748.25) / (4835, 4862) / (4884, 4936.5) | 1.2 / 1.89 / 1.96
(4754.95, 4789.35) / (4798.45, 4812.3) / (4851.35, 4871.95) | -0.8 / 1.92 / 1.71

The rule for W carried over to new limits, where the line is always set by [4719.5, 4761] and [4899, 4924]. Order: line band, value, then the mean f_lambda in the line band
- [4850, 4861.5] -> 0.12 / 1.74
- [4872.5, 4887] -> 0.01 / 1.94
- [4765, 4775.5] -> 0.04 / 1.85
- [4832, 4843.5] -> -0.05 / 2.02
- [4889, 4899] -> 0.01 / 1.95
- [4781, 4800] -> -0.01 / 1.94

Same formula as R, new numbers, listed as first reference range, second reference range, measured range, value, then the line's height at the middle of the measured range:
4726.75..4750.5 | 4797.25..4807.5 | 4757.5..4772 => 0.048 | 1.91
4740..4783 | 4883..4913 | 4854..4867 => 0.189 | 1.96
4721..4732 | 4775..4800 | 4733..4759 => -0.035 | 1.88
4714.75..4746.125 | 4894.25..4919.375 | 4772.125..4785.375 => -0.041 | 1.92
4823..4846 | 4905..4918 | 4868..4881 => 0.085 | 1.99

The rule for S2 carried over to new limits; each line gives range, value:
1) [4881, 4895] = 1.7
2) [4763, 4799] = 1.65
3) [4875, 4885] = 1.75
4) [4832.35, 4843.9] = 1.85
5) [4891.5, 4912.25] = 1.74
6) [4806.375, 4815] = 1.86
